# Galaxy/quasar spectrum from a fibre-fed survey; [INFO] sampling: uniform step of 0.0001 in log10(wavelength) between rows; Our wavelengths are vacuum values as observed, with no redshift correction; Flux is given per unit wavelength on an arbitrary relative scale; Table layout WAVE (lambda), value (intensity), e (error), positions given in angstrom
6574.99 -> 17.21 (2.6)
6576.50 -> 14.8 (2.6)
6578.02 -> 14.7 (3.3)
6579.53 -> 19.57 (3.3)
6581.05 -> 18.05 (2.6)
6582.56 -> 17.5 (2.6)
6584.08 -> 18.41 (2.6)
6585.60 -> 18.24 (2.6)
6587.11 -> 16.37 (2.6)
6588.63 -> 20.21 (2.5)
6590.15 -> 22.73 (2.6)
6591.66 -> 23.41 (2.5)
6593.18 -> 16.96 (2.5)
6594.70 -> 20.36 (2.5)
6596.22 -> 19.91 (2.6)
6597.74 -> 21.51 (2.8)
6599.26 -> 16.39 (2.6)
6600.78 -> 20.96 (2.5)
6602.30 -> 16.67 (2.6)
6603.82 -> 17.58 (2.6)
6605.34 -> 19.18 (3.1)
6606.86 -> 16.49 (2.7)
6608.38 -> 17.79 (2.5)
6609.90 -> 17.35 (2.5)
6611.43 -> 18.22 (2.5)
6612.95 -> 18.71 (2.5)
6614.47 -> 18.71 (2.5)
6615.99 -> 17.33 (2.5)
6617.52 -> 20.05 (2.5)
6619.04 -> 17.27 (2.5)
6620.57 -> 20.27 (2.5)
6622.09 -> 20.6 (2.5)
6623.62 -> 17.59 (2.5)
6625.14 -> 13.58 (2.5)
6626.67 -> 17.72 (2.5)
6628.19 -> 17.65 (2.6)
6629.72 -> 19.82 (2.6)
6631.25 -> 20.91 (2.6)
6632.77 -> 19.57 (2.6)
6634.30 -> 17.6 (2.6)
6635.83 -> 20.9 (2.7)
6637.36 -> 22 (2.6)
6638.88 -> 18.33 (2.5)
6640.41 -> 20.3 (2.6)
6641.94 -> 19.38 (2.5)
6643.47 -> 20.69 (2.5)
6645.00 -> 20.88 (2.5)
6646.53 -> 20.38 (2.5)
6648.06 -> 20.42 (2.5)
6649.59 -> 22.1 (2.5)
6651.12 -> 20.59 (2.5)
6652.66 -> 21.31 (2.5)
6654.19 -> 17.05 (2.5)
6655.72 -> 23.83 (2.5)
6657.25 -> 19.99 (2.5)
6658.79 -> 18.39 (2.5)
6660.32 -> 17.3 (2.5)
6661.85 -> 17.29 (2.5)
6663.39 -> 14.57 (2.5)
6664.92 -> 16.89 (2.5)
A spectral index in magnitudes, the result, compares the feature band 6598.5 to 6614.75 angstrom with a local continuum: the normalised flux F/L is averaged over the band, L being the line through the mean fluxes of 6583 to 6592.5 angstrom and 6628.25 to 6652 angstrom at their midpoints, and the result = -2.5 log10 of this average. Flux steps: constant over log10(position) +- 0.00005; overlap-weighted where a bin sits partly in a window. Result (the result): 0.11 mag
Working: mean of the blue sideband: 19.8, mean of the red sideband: 20.2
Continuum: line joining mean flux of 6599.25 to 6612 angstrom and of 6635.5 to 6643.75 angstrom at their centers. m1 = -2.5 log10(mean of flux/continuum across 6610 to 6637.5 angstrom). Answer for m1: 0.03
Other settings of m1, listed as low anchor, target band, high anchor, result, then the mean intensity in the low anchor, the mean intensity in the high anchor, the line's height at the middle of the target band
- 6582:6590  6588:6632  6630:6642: 0.02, 18.5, 19.9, 19.2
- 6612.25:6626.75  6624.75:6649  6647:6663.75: -0.04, 18.2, 19.5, 18.8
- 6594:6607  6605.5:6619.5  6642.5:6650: 0.08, 18.9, 20.8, 19.4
